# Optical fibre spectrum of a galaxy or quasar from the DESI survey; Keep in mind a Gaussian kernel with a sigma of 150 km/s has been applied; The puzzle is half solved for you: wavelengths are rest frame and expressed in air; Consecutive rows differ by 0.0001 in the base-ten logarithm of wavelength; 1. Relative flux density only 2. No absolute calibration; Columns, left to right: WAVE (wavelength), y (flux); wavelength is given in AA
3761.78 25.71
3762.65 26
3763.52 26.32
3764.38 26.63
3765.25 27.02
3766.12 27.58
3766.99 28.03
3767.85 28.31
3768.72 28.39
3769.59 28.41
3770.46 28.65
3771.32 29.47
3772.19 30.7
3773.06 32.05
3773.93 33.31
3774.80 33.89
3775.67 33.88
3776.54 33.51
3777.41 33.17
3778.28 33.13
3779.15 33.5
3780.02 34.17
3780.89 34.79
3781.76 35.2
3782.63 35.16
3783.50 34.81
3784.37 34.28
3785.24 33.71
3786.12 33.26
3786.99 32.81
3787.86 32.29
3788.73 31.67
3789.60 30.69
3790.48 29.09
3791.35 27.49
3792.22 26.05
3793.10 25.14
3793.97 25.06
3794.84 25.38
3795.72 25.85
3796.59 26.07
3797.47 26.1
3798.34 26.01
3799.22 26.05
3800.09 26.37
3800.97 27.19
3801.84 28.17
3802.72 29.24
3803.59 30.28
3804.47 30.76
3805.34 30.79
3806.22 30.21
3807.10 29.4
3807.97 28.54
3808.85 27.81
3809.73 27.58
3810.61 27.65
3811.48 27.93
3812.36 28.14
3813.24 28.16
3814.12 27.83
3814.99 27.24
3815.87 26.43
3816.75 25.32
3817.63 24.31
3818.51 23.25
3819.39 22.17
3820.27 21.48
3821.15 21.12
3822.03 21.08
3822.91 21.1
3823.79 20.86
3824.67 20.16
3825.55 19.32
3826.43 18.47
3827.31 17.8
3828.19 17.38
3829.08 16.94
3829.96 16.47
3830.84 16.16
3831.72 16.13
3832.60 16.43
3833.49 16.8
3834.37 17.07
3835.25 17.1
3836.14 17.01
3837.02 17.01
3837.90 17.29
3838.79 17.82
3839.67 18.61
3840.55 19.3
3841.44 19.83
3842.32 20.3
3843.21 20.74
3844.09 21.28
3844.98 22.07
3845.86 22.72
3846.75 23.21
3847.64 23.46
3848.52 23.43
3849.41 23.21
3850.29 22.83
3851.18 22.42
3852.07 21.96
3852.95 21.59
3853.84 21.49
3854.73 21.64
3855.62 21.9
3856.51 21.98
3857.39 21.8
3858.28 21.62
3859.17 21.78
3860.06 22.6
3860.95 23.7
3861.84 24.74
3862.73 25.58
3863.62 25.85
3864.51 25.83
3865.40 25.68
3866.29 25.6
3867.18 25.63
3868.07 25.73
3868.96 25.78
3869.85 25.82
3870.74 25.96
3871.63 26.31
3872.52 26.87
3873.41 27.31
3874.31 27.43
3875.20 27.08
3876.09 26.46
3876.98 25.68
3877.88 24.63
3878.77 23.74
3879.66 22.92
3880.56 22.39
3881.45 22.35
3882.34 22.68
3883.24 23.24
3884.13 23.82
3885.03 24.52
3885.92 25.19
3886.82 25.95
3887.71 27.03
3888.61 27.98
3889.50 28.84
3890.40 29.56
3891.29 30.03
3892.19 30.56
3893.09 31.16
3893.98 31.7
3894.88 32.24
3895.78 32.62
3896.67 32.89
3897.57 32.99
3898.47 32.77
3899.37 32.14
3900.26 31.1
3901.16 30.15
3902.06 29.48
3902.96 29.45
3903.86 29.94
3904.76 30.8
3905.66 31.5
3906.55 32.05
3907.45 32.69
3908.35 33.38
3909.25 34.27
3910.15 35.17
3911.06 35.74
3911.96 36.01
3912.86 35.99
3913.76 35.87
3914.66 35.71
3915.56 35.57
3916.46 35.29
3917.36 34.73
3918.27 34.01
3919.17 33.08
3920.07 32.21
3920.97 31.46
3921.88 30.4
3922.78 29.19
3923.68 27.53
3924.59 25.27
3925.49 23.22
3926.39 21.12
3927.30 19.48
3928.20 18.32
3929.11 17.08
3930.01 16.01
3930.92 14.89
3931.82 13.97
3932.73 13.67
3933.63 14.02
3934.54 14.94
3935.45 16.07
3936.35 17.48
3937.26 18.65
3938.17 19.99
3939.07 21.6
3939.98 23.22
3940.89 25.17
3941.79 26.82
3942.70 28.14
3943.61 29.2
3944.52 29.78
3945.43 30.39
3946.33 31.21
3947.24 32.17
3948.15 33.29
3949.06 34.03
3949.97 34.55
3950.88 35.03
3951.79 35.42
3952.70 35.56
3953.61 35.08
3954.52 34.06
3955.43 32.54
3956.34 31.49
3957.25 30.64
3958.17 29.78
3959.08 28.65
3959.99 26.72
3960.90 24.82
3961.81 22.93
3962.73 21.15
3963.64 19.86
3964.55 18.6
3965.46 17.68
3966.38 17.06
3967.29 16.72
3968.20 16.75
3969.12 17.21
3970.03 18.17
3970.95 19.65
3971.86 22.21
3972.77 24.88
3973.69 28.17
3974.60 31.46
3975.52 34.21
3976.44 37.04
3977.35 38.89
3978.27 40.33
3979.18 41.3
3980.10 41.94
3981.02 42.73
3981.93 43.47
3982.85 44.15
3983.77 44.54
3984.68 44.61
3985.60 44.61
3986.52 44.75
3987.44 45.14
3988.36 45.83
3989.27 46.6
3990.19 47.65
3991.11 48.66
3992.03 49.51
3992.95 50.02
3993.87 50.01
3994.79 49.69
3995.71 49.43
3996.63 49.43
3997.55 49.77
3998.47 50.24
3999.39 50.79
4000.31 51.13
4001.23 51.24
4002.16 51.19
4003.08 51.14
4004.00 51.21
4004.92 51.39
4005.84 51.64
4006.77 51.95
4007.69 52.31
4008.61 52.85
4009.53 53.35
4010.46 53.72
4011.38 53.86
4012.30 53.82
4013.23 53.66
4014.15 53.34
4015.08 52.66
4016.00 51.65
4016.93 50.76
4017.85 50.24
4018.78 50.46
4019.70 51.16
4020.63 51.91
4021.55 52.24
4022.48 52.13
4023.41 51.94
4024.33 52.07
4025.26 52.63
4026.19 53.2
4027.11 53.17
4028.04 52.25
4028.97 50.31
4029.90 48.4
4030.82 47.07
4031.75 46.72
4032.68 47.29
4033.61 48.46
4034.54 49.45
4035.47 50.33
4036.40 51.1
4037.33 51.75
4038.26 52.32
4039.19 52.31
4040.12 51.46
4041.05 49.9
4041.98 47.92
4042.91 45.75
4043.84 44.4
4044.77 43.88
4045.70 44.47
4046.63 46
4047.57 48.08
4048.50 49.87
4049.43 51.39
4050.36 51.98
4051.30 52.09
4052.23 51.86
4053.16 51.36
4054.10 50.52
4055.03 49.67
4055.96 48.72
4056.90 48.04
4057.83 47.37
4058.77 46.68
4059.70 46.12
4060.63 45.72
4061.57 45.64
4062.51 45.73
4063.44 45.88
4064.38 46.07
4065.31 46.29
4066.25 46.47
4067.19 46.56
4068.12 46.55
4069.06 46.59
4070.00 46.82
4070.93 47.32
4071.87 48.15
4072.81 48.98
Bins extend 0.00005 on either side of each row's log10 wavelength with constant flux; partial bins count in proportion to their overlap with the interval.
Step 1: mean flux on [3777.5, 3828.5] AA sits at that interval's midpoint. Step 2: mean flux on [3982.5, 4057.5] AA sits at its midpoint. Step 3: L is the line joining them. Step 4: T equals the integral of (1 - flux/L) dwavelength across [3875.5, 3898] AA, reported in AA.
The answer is 5.6 AA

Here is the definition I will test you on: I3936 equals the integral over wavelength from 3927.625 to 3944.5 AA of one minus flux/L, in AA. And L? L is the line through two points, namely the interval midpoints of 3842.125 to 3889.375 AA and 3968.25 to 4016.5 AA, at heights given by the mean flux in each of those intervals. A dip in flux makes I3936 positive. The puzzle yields 7.55 AA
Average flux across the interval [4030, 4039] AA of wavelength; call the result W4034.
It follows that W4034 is 49.4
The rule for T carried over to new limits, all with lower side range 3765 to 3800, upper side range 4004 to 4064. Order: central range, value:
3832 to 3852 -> 8.6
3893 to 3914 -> 3.8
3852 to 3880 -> 9.4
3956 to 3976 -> 9.5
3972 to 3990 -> 2.3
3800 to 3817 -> 2.1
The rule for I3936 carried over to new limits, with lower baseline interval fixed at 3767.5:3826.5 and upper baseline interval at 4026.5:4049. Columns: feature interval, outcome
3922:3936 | 7.2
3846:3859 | 4.2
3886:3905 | 3.3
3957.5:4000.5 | 7.9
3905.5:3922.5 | 2.0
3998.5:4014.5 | -2.1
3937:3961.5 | 7.0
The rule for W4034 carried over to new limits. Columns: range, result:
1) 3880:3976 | 27.3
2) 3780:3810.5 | 29.6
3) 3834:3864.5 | 21.4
